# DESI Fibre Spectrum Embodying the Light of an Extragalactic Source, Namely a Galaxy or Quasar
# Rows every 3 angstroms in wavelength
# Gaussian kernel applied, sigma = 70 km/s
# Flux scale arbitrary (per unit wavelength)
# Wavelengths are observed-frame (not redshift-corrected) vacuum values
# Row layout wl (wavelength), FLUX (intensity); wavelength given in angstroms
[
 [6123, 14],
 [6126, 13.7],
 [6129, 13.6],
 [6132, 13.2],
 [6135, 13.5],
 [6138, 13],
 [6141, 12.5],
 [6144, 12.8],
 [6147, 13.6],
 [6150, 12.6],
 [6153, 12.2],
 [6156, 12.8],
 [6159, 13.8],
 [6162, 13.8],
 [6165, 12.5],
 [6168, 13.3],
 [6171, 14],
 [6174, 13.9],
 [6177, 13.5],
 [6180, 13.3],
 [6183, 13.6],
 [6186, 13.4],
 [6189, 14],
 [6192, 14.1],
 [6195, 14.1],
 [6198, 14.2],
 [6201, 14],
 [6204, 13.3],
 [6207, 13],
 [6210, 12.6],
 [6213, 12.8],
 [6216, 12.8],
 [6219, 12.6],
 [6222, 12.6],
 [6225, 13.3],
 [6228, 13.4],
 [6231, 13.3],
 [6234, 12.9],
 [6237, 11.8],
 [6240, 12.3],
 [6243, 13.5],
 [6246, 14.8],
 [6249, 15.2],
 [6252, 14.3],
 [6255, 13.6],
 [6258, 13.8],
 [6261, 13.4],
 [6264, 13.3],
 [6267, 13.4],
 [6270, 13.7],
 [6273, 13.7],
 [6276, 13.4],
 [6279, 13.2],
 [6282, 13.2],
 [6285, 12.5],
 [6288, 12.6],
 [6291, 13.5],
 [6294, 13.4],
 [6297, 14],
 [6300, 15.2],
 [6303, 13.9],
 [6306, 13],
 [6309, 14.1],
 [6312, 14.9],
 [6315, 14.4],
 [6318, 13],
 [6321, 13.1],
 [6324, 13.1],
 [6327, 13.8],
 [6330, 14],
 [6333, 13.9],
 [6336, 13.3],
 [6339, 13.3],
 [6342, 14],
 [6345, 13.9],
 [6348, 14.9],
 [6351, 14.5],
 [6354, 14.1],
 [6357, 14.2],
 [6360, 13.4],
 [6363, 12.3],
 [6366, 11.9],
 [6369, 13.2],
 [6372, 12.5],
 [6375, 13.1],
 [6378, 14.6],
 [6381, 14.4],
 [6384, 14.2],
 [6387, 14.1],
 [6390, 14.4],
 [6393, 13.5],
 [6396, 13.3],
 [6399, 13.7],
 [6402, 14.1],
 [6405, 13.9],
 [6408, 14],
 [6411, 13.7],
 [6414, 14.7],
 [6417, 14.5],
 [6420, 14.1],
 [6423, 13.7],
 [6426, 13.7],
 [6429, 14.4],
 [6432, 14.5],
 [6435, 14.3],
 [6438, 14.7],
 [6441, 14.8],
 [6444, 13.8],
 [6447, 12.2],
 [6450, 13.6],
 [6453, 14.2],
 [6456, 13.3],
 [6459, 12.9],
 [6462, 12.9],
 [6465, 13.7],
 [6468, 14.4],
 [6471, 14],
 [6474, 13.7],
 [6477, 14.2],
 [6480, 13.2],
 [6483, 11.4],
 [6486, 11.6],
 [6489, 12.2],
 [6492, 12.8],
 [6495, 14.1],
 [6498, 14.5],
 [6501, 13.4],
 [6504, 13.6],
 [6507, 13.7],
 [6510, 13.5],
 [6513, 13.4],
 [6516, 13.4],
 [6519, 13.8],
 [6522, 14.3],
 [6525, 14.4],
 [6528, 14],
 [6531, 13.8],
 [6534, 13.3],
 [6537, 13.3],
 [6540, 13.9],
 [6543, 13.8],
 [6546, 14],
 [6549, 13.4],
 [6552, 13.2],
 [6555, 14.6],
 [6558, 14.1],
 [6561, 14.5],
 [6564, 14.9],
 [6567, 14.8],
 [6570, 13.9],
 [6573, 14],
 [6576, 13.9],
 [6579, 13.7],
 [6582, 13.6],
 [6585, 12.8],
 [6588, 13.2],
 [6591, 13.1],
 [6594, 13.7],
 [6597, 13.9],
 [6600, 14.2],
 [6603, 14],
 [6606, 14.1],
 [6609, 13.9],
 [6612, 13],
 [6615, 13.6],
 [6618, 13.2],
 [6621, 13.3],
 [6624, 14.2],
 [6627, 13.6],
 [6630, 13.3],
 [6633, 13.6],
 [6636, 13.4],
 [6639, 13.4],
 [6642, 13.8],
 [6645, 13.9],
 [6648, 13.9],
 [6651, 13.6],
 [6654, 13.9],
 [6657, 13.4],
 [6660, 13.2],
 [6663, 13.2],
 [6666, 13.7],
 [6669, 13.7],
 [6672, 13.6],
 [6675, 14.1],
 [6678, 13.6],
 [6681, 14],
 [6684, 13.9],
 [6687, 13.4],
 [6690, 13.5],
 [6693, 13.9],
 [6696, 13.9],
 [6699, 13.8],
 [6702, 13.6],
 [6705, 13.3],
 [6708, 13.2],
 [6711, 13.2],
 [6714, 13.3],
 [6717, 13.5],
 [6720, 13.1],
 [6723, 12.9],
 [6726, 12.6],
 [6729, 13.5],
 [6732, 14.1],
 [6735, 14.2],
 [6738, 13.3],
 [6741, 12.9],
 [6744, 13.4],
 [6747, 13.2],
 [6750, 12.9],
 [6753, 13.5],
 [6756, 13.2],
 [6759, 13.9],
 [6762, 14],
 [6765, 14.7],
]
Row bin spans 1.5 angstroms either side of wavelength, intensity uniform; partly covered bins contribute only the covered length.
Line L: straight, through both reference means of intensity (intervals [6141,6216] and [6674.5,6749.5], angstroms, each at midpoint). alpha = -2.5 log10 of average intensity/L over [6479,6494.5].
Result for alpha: 0.09 mag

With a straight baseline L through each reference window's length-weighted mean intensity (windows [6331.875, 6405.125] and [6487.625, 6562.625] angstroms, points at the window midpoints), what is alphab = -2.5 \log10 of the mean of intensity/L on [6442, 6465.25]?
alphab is 0.03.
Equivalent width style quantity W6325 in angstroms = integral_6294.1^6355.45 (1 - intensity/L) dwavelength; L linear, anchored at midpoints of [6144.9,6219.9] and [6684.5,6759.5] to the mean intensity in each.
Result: -2.5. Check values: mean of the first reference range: 13.4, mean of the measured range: 13.9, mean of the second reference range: 13.4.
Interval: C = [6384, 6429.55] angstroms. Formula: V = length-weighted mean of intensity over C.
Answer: 14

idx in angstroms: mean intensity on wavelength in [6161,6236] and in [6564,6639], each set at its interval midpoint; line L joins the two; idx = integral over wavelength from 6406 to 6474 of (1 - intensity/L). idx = -1.8 angstroms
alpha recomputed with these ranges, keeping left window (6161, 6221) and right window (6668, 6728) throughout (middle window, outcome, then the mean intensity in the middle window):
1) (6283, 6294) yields 0.04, 13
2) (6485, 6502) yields 0.03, 13.1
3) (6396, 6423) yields -0.04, 14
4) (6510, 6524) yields -0.02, 13.7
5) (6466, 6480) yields -0.04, 14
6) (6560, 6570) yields -0.09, 14.6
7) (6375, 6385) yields -0.06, 14.2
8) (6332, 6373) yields -0.01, 13.5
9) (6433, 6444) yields -0.08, 14.5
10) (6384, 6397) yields -0.03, 13.9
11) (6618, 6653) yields -0.01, 13.6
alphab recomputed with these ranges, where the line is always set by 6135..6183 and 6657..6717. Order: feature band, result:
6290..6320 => -0.05 mag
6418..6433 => -0.05 mag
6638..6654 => -0.02 mag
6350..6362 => -0.05 mag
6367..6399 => -0.03 mag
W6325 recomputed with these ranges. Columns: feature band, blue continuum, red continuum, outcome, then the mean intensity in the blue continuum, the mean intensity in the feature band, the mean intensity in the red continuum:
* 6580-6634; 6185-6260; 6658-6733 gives -0.3 angstroms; 13.4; 13.6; 13.5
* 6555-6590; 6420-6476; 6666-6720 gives -0.6 angstroms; 13.8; 14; 13.6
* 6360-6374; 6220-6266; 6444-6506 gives 0.8 angstroms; 13.4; 12.6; 13.3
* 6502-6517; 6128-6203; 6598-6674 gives 0.1 angstroms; 13.4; 13.5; 13.6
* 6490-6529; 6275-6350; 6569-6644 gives -0.3 angstroms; 13.7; 13.7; 13.6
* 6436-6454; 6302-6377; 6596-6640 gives -0.4 angstroms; 13.6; 13.9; 13.6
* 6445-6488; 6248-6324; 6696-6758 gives 0.9 angstroms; 13.7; 13.2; 13.4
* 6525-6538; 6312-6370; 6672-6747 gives -0.1 angstroms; 13.6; 13.7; 13.5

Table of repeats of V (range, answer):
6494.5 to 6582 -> 13.9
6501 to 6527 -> 13.7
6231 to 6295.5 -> 13.4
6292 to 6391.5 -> 13.8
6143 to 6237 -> 13.3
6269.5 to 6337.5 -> 13.6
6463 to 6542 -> 13.5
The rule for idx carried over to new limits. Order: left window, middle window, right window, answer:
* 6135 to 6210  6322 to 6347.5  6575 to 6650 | -0.5 angstroms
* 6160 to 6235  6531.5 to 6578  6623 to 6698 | -1.3 angstroms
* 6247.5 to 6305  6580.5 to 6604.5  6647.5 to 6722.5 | 0.0 angstroms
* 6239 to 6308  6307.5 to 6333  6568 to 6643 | -0.4 angstroms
